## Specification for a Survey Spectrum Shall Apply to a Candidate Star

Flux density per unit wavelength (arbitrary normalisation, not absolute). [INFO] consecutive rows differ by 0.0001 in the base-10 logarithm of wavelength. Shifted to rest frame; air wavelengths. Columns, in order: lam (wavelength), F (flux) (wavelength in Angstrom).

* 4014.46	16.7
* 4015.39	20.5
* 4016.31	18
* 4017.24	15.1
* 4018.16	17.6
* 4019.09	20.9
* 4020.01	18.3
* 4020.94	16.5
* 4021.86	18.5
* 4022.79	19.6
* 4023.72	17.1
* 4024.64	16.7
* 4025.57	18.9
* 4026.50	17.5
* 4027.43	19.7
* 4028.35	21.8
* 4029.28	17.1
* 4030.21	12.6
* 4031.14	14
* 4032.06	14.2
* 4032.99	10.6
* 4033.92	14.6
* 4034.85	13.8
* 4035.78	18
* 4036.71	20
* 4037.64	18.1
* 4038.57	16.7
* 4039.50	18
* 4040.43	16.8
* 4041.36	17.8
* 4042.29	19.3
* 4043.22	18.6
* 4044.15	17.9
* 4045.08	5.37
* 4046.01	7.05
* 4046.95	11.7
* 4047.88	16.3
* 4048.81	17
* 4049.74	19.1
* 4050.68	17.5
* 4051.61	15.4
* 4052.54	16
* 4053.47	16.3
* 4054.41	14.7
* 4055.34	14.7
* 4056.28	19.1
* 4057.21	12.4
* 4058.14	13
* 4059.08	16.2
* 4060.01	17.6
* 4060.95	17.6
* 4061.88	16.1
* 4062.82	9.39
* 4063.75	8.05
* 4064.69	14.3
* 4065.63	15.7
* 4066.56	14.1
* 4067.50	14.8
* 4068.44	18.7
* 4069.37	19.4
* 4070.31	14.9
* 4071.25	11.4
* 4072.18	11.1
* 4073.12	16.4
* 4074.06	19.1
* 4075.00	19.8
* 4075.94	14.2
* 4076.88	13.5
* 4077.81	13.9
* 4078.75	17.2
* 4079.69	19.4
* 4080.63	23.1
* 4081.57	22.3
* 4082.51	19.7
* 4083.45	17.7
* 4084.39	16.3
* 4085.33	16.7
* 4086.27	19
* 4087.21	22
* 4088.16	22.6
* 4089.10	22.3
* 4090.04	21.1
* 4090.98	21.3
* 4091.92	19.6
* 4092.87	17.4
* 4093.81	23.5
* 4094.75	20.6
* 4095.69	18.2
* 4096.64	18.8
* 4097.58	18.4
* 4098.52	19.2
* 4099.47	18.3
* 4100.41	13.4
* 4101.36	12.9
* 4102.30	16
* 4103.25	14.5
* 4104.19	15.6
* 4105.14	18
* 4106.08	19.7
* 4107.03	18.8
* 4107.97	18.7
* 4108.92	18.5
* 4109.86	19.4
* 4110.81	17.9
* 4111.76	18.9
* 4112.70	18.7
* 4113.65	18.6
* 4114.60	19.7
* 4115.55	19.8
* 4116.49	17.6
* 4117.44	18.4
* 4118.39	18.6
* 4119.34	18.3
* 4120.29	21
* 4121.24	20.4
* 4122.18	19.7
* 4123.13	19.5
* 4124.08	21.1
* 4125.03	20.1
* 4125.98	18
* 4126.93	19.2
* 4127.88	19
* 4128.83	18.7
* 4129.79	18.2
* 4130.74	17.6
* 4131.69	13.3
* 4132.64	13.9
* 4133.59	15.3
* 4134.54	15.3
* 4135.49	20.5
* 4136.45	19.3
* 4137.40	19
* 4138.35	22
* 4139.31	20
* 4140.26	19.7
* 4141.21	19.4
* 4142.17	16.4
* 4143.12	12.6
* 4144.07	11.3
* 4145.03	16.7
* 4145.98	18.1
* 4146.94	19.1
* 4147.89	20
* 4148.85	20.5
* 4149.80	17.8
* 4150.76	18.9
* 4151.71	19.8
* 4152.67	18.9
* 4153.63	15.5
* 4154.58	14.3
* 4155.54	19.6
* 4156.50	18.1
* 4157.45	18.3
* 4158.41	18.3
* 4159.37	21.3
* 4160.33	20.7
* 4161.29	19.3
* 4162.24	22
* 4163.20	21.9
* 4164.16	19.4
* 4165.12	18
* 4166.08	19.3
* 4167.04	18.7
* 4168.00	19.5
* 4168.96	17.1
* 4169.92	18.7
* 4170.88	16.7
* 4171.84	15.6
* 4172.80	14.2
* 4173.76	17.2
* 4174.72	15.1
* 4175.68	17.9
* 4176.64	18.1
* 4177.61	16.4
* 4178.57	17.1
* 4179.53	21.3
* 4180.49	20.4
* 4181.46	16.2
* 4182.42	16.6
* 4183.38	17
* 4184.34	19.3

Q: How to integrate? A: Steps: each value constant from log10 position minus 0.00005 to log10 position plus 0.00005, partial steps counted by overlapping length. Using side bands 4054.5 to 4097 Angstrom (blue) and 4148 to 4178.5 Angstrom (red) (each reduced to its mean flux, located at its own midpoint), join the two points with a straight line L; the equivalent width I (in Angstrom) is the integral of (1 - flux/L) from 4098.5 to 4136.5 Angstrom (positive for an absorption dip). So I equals -0.64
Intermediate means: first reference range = 17.2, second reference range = 18.3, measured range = 18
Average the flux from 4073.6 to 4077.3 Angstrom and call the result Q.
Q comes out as 16.7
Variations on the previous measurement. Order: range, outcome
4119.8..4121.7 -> 20.7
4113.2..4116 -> 19.3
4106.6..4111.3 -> 18.7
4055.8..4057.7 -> 15.7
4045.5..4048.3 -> 11.5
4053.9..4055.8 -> 14.7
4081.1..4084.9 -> 19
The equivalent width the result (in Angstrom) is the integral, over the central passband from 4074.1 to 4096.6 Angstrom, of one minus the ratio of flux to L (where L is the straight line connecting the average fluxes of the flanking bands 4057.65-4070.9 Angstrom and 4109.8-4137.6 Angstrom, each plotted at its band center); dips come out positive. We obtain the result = -4.1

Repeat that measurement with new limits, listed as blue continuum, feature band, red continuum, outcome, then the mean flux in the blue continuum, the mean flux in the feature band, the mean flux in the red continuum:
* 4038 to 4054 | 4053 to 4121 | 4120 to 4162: -2.32 Angstrom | 15.7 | 17.4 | 18.3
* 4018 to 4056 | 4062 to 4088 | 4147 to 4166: 1.24 Angstrom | 16.4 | 16.4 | 19.1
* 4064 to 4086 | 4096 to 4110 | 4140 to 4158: -0.26 Angstrom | 16.6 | 17.3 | 17.6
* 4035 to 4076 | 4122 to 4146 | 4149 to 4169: 0.42 Angstrom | 15.6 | 17.8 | 19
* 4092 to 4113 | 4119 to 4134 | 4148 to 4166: 0.09 Angstrom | 18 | 18.3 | 19.1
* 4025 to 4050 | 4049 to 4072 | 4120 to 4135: 1.80 Angstrom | 16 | 15.2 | 18.1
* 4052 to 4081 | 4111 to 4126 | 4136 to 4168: -1.61 Angstrom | 15.5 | 19.3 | 18.6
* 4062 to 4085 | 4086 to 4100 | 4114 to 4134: -2.63 Angstrom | 16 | 20.1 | 18.5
